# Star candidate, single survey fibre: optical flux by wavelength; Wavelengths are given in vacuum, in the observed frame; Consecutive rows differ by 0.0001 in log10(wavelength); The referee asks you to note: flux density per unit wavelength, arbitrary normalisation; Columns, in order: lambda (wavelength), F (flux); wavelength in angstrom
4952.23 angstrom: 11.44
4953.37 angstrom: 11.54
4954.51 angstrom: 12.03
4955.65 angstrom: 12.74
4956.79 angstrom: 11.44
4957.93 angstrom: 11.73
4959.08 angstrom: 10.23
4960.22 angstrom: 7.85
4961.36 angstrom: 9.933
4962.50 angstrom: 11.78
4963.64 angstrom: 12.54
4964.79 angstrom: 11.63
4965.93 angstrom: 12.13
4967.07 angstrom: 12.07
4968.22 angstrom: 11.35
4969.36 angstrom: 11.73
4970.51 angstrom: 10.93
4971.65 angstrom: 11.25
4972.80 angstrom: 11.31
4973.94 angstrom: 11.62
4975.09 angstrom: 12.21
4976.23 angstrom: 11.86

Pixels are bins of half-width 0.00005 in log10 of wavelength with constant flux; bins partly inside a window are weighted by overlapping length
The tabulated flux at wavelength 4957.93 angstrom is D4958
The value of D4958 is 11.73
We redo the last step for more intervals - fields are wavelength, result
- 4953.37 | 11.54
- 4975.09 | 12.21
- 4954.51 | 12.03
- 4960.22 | 7.85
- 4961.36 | 9.933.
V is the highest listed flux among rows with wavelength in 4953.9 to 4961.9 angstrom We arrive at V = 12.74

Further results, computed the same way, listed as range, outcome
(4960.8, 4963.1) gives 11.78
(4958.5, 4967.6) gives 12.54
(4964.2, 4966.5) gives 12.13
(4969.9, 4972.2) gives 11.25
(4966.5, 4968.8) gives 12.07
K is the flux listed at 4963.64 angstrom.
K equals 12.54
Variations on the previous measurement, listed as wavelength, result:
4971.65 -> 11.25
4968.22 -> 11.35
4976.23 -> 11.86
